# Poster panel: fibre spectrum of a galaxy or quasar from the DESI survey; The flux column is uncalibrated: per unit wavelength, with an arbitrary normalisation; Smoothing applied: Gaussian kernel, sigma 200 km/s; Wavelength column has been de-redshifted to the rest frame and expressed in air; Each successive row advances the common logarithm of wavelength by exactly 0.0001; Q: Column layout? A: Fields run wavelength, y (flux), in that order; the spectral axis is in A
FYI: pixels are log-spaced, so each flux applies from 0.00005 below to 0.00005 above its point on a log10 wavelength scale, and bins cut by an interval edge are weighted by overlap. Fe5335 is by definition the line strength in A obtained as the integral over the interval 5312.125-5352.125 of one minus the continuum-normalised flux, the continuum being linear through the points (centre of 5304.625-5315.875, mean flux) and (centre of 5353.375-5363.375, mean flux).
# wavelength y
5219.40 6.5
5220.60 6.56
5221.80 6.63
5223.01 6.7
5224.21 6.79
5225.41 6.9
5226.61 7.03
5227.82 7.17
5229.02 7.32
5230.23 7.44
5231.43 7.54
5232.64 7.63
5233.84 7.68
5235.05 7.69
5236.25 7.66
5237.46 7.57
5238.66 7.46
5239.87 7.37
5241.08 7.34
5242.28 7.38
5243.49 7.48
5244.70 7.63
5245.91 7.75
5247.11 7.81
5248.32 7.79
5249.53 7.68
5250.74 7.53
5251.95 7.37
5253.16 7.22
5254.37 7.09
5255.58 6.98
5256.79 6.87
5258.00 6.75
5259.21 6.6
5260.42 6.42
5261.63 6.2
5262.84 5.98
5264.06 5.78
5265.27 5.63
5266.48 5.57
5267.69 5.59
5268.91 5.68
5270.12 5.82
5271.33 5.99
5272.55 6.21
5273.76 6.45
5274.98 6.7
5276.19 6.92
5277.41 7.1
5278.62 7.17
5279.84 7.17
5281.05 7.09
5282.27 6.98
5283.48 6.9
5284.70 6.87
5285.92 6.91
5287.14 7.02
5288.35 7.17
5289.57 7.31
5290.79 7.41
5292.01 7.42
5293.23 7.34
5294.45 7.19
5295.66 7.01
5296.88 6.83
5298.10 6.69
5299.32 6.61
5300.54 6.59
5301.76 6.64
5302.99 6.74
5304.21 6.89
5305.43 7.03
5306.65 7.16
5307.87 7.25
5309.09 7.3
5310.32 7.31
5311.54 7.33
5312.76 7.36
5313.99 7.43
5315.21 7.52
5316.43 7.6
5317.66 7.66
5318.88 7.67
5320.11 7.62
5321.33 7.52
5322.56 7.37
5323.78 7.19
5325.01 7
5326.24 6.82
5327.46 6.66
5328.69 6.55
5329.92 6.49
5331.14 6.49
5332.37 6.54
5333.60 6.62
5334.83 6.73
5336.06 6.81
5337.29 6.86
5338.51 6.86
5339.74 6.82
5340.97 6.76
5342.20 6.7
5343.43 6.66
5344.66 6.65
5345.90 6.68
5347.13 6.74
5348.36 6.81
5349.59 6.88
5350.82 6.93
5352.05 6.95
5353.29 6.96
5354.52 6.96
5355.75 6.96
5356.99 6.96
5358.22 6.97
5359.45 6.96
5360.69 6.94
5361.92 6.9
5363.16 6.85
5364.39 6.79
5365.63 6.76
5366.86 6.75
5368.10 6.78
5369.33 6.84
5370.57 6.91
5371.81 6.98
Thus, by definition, 0.96 A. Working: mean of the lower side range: 7.3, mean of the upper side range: 6.94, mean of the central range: 6.97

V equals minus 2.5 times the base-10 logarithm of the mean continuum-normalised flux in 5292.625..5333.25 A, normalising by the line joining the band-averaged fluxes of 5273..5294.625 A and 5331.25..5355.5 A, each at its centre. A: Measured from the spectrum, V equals -0.023 mag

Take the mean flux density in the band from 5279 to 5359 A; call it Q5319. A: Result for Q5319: 7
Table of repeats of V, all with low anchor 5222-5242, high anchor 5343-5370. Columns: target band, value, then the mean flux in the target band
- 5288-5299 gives -0.01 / 7.14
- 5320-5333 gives 0.01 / 6.91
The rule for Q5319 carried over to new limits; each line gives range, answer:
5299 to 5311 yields 6.96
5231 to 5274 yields 6.92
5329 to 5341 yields 6.69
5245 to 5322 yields 6.94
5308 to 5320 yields 7.46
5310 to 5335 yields 7.12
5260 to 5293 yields 6.58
